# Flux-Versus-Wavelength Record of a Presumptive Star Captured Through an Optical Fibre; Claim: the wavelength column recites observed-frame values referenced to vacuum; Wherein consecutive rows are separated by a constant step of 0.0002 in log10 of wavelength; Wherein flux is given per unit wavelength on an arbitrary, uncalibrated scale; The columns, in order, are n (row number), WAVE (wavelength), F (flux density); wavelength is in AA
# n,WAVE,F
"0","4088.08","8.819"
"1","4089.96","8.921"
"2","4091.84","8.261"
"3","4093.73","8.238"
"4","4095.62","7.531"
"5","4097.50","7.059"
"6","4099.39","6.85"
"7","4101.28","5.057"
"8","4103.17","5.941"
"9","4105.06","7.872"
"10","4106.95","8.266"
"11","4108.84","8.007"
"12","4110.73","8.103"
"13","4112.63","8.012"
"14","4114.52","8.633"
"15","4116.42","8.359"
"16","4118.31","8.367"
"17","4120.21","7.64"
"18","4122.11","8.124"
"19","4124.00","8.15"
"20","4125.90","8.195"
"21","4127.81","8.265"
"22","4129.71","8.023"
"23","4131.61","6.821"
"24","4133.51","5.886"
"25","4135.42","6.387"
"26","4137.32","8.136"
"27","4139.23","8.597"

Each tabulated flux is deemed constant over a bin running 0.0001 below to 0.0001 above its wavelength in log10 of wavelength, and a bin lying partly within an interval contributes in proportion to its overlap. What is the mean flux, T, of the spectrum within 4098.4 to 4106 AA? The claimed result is 6.43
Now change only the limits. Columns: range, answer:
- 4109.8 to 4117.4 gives 8.28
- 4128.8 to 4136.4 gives 6.78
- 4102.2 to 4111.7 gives 7.63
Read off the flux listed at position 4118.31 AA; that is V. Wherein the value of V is 8.367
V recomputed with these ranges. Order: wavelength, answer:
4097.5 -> 7.059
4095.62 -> 7.531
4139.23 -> 8.597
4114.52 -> 8.633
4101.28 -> 5.057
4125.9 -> 8.195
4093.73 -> 8.238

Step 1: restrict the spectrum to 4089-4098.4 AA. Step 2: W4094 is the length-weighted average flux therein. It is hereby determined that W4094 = 8.01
